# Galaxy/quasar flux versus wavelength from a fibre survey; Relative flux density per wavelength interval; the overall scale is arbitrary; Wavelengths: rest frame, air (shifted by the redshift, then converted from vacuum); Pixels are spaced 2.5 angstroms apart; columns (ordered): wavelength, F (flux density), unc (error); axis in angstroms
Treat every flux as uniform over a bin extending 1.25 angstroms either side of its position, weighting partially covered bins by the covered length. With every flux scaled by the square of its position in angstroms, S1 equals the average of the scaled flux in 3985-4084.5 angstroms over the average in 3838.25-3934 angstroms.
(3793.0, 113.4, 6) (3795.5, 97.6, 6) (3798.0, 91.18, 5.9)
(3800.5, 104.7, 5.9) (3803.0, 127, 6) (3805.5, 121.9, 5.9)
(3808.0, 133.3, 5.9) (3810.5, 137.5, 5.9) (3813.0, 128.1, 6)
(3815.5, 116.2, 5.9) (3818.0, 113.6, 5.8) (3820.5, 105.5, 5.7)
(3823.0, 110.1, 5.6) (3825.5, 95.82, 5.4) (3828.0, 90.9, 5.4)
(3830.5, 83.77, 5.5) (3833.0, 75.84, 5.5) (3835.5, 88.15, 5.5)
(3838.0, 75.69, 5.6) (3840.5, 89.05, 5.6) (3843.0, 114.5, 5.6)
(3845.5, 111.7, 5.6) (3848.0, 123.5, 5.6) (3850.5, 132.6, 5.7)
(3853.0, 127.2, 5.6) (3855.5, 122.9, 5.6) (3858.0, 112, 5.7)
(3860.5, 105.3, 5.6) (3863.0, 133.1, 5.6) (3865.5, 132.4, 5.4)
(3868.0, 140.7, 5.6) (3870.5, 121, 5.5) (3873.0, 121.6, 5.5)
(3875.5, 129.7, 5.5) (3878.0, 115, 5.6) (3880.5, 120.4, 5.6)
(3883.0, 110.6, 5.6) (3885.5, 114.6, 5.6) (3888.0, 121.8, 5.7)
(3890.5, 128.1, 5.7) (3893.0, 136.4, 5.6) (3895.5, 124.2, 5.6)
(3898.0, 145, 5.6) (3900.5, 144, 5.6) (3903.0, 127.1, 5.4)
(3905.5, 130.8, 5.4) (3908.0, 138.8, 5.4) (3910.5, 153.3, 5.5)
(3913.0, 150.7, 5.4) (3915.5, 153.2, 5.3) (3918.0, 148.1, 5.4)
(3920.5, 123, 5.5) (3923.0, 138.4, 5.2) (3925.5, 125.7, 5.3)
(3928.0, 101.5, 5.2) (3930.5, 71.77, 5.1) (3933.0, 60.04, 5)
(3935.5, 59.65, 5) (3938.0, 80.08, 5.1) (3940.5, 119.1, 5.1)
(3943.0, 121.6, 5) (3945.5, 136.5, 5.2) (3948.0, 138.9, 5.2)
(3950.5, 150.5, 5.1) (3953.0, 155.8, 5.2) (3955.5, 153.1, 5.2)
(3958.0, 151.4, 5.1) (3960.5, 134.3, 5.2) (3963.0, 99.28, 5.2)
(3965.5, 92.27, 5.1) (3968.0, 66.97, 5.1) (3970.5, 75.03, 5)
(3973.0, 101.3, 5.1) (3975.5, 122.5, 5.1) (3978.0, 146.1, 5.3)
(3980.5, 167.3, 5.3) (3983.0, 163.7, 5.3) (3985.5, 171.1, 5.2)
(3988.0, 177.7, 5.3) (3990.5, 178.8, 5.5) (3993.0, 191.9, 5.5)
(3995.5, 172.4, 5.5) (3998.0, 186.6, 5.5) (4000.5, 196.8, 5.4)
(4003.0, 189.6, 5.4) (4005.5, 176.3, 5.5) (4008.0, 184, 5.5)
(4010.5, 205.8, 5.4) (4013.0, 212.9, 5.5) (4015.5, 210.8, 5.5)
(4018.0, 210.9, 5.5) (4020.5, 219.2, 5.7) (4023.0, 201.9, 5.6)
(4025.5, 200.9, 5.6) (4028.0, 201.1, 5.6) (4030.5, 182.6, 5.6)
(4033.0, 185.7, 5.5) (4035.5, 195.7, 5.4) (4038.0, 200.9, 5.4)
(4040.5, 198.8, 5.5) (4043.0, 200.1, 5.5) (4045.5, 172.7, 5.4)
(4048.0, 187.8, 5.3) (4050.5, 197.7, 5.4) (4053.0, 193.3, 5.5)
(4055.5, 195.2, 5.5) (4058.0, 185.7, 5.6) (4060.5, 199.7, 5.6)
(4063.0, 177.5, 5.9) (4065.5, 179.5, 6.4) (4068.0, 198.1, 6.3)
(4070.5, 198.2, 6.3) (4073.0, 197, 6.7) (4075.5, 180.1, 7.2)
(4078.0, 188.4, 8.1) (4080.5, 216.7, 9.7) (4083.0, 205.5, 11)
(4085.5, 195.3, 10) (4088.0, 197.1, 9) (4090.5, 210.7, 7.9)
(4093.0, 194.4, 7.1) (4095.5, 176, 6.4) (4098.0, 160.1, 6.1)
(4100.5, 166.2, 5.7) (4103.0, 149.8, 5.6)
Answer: 1.7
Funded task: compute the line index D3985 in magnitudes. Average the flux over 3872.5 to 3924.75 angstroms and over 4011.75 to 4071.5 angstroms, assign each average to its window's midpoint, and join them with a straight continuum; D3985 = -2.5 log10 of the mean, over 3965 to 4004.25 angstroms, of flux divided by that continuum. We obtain 0.14 mag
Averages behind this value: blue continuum 132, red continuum 196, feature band 151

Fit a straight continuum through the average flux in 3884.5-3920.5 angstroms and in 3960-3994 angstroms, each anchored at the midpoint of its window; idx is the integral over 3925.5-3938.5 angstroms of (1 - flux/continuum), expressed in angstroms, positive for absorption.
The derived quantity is 5.4 angstroms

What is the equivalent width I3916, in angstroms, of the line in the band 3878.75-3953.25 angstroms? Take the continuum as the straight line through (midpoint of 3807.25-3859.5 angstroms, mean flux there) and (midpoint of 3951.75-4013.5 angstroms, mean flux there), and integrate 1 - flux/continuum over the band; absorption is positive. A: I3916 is 5.3 angstroms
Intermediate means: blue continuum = 109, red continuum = 154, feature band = 124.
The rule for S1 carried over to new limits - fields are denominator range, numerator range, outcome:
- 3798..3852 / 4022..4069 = 1.99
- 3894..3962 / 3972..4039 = 1.50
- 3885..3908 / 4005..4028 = 1.65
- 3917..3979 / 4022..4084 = 1.78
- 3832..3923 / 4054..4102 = 1.70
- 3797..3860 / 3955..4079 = 1.77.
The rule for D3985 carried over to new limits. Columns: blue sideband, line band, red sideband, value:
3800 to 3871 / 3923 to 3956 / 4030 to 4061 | 0.32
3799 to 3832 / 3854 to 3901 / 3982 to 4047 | 0.10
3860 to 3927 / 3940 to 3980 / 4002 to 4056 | 0.30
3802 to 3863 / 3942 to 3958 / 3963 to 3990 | -0.15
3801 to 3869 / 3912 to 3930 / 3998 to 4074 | 0.13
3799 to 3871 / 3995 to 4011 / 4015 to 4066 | -0.04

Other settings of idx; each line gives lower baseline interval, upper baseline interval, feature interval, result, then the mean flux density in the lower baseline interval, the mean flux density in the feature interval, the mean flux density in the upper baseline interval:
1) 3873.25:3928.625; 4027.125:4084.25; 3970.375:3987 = 2.3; 131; 140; 193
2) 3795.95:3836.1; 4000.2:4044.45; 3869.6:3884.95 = 1.7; 108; 119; 198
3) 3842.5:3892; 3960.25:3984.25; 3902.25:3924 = -3.9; 122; 141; 116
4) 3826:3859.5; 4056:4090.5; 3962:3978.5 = 6.0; 104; 98.4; 194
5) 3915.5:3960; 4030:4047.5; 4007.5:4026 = -3.3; 121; 207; 191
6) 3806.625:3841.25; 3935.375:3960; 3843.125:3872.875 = -3.4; 103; 123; 130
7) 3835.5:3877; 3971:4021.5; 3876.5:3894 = 1.2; 117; 121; 178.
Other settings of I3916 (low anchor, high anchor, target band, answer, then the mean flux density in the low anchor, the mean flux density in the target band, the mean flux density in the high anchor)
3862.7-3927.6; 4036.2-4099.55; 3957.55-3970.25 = 4.2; 131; 104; 192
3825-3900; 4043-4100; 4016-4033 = -2.7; 115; 202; 191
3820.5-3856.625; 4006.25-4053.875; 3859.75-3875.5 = -1.2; 103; 127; 198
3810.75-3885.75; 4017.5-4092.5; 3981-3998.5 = -0.7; 112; 177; 196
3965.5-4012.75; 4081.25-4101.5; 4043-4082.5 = -2.4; 159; 192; 189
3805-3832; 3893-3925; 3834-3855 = 2.1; 112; 108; 139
